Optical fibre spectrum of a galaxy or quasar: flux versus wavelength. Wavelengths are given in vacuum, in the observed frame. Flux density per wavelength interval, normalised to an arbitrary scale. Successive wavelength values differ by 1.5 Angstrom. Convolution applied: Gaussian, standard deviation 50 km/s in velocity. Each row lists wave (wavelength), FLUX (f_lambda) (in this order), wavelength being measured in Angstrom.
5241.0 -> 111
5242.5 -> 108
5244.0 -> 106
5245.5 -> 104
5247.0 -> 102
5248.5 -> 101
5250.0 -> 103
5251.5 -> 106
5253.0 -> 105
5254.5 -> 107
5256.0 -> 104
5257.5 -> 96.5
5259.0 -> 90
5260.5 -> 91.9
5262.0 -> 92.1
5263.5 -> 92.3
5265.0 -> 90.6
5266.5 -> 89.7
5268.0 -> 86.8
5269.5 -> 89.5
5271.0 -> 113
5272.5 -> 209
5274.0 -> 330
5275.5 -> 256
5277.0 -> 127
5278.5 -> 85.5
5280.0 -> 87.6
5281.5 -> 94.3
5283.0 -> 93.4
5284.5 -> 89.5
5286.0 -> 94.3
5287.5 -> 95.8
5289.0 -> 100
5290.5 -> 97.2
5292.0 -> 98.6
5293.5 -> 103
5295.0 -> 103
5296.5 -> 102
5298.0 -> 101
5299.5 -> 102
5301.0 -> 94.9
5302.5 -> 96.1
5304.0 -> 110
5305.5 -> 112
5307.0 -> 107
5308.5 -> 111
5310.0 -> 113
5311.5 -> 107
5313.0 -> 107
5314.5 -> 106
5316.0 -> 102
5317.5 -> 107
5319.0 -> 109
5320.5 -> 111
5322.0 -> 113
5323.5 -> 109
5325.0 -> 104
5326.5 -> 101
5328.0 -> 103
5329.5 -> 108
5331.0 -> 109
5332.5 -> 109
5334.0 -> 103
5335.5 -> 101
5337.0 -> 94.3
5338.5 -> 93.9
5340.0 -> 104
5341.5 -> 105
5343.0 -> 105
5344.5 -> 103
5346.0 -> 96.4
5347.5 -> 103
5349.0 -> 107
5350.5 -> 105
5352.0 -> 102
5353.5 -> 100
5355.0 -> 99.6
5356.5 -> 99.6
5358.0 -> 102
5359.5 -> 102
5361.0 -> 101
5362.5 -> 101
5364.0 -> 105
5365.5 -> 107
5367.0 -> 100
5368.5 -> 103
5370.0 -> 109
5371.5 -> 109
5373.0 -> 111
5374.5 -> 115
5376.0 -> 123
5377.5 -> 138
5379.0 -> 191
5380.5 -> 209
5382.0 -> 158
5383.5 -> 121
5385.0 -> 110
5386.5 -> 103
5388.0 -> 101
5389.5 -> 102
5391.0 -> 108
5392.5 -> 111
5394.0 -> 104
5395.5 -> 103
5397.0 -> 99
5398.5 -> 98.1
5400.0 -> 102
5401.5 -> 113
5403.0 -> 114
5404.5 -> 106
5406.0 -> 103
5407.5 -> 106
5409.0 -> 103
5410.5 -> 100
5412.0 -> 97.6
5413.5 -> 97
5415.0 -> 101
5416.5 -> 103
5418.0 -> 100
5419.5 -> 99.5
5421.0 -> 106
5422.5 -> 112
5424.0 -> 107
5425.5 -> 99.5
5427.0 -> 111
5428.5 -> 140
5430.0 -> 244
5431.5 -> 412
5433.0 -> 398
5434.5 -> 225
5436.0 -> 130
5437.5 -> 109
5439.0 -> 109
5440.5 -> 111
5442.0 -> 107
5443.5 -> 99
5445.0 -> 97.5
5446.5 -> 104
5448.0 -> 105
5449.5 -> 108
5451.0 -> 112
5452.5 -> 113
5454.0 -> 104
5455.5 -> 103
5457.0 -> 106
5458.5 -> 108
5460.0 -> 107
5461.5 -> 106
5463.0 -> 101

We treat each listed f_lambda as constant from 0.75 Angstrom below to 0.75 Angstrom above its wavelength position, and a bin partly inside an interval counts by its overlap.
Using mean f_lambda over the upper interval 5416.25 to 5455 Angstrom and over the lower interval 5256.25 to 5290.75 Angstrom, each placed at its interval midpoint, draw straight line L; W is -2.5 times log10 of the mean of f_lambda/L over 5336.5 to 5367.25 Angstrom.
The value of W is 0.255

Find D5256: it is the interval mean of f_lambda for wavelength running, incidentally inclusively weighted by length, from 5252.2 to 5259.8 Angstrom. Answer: 100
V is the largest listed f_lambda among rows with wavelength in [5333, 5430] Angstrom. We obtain 244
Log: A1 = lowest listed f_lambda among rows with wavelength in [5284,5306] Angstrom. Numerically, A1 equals 89.5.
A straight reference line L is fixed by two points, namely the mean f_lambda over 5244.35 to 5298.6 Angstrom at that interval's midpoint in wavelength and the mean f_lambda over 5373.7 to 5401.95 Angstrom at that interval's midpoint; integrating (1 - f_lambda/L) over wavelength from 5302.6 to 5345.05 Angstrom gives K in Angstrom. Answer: 3.8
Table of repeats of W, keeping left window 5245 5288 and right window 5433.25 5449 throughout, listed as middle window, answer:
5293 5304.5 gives 0.16 mag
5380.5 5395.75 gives 0.06 mag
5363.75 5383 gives -0.06 mag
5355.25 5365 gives 0.20 mag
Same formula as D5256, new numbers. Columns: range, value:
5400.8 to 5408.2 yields 108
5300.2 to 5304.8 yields 100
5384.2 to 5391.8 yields 105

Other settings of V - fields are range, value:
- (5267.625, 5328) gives 330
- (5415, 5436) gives 412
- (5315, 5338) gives 113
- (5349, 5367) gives 107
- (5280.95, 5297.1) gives 103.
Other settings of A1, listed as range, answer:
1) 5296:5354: 93.9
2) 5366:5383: 100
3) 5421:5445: 97.5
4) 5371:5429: 97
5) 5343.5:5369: 96.4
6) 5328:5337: 94.3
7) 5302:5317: 96.1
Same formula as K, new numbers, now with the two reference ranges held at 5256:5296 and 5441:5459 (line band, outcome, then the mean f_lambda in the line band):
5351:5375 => 1.4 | 104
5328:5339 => 0.9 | 103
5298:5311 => 0.9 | 106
